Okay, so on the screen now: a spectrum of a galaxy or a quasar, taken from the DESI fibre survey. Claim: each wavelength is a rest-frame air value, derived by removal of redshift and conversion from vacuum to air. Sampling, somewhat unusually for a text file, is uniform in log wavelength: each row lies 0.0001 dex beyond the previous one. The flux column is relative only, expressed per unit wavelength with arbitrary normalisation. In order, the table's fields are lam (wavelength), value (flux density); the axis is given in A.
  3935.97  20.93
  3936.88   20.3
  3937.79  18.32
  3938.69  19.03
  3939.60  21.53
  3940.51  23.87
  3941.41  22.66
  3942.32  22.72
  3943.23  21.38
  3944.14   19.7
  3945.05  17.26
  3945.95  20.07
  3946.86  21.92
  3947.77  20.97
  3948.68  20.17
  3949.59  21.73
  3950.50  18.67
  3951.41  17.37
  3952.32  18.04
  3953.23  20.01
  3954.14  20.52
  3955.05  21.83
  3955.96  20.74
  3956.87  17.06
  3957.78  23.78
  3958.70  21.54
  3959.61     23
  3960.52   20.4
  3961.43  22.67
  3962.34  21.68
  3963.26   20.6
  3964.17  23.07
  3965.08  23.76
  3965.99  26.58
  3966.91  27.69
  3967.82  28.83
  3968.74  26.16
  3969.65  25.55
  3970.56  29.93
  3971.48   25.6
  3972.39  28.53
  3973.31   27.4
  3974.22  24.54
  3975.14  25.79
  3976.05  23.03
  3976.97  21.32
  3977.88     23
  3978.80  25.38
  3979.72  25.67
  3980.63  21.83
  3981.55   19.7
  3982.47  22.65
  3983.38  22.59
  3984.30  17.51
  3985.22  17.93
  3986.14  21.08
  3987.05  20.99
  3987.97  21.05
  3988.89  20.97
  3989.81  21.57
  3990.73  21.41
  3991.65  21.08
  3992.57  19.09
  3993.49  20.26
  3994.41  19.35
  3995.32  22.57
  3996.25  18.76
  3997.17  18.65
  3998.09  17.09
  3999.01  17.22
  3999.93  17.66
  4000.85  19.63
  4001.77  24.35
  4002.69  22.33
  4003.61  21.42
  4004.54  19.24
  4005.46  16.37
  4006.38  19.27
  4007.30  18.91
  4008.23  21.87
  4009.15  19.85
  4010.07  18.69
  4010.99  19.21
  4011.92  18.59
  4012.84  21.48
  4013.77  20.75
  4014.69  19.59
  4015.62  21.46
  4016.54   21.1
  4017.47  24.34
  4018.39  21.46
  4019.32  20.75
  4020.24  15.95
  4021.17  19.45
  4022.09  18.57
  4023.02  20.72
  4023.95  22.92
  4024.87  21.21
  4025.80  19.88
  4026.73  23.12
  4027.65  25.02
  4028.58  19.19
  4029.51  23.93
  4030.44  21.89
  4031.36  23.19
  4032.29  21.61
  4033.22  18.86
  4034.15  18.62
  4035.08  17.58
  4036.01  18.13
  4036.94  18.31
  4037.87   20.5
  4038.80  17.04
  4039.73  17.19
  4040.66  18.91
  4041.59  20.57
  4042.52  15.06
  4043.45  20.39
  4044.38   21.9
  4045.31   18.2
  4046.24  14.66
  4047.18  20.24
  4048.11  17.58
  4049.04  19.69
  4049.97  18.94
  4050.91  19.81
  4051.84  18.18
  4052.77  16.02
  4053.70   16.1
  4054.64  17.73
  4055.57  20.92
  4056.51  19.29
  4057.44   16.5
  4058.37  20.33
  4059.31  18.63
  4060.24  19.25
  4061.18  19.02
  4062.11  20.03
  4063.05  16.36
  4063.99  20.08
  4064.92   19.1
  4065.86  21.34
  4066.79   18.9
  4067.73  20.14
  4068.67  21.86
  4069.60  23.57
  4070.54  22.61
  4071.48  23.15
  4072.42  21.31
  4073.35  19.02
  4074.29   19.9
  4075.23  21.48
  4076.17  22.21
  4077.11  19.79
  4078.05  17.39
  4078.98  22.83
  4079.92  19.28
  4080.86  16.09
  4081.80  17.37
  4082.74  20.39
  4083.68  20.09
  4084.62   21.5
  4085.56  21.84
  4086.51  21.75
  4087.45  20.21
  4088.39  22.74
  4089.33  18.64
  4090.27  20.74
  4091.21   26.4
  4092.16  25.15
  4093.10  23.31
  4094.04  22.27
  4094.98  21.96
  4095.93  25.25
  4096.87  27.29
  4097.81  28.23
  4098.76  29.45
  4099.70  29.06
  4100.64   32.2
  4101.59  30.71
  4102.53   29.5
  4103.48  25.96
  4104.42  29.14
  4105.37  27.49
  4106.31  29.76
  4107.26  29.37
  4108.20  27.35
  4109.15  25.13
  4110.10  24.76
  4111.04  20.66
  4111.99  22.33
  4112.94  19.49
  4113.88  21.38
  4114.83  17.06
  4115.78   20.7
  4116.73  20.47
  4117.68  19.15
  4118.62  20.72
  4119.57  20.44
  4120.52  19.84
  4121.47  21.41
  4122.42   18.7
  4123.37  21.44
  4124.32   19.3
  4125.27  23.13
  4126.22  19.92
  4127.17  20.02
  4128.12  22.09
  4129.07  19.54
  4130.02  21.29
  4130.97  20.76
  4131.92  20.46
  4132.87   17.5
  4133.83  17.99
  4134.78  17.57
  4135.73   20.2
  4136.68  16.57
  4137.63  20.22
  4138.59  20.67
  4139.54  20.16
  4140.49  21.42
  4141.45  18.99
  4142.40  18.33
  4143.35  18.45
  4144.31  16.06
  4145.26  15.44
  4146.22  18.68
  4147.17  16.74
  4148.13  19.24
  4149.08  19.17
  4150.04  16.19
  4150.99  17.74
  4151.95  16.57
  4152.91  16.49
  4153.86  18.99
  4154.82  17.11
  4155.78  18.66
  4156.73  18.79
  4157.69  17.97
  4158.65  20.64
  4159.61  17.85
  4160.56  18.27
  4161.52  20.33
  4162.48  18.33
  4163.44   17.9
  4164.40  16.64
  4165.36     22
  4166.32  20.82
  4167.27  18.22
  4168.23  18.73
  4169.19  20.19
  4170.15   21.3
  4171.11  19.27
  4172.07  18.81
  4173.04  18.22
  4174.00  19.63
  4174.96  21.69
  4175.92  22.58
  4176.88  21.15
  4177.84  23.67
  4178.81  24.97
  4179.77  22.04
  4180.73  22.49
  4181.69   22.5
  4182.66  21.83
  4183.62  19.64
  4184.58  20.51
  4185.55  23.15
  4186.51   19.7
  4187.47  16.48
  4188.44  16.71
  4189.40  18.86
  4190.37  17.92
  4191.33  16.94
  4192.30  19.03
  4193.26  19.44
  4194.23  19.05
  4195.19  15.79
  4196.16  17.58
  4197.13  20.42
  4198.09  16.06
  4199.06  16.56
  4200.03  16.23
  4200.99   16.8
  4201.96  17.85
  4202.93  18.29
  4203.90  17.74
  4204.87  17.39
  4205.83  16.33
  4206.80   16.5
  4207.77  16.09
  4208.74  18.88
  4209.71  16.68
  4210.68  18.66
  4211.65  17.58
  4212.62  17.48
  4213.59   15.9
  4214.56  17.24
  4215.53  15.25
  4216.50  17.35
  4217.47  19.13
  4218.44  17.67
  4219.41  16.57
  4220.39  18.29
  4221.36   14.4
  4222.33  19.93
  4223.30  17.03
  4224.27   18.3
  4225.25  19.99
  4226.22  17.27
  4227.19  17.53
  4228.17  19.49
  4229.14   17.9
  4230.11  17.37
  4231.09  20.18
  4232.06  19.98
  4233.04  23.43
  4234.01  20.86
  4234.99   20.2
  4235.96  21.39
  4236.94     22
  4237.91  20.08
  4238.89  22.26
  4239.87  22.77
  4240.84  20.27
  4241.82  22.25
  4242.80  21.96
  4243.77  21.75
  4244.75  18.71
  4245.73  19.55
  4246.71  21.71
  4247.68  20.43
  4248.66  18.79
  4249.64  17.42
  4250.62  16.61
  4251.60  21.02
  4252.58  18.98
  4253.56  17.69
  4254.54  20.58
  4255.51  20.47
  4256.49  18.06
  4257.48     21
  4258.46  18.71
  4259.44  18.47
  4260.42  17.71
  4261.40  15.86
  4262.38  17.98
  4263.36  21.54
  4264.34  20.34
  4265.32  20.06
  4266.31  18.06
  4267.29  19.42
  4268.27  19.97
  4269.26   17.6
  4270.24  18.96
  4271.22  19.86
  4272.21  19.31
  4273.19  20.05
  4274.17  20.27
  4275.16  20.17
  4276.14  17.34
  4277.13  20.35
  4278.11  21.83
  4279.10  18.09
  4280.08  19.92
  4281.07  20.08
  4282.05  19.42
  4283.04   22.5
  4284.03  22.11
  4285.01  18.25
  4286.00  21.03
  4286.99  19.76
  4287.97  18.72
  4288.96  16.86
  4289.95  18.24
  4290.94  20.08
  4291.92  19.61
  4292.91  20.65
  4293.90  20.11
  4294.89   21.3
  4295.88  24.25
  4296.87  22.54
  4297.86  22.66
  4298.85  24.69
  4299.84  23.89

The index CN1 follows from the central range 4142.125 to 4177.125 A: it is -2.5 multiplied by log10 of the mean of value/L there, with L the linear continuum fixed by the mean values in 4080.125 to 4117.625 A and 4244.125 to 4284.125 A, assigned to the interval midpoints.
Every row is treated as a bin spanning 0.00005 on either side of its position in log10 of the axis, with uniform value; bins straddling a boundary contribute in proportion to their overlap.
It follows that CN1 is 0.18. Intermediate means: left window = 23.8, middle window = 18.7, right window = 19.4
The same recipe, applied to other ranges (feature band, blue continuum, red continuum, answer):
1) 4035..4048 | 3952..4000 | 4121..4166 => 0.14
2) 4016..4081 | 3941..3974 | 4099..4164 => 0.10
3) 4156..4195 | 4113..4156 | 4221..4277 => -0.03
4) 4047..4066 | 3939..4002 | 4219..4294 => 0.13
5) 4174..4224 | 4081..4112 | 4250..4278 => 0.15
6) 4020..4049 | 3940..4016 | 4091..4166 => 0.09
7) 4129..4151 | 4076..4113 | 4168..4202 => 0.16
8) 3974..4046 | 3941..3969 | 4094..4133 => 0.09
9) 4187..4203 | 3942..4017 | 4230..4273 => 0.15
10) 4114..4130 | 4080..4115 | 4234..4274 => 0.16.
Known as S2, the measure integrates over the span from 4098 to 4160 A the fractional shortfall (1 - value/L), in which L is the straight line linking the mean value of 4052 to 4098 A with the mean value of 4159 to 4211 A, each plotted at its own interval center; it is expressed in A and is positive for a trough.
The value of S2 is -3.7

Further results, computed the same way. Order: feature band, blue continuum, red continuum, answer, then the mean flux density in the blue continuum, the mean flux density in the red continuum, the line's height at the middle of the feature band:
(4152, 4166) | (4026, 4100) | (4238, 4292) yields 1.1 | 20.5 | 19.7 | 20.1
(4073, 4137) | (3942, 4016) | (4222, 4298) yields -4.8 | 21.5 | 19.8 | 20.7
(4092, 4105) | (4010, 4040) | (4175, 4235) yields -4.9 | 20.4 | 18.7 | 19.7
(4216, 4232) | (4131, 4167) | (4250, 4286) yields 0.9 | 18.5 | 19.4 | 19.1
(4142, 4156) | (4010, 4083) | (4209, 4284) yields 1.4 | 19.8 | 19.2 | 19.5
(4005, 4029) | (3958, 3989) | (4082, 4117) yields 3.4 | 23.5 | 24.3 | 23.8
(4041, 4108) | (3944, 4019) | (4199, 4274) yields -3.7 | 21.5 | 18.9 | 20.5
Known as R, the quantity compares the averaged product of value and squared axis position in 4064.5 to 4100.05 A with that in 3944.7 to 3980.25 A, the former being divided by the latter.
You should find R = 1.02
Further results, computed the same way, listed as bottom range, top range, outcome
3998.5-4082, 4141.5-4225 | 1.00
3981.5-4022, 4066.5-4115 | 1.21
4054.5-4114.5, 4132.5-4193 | 0.89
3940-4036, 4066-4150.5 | 1.07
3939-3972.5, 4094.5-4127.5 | 1.16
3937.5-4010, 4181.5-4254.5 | 0.98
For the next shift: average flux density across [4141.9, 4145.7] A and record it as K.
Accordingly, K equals 17.1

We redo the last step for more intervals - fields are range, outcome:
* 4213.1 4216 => 16.1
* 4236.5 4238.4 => 21.1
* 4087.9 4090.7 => 20.7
